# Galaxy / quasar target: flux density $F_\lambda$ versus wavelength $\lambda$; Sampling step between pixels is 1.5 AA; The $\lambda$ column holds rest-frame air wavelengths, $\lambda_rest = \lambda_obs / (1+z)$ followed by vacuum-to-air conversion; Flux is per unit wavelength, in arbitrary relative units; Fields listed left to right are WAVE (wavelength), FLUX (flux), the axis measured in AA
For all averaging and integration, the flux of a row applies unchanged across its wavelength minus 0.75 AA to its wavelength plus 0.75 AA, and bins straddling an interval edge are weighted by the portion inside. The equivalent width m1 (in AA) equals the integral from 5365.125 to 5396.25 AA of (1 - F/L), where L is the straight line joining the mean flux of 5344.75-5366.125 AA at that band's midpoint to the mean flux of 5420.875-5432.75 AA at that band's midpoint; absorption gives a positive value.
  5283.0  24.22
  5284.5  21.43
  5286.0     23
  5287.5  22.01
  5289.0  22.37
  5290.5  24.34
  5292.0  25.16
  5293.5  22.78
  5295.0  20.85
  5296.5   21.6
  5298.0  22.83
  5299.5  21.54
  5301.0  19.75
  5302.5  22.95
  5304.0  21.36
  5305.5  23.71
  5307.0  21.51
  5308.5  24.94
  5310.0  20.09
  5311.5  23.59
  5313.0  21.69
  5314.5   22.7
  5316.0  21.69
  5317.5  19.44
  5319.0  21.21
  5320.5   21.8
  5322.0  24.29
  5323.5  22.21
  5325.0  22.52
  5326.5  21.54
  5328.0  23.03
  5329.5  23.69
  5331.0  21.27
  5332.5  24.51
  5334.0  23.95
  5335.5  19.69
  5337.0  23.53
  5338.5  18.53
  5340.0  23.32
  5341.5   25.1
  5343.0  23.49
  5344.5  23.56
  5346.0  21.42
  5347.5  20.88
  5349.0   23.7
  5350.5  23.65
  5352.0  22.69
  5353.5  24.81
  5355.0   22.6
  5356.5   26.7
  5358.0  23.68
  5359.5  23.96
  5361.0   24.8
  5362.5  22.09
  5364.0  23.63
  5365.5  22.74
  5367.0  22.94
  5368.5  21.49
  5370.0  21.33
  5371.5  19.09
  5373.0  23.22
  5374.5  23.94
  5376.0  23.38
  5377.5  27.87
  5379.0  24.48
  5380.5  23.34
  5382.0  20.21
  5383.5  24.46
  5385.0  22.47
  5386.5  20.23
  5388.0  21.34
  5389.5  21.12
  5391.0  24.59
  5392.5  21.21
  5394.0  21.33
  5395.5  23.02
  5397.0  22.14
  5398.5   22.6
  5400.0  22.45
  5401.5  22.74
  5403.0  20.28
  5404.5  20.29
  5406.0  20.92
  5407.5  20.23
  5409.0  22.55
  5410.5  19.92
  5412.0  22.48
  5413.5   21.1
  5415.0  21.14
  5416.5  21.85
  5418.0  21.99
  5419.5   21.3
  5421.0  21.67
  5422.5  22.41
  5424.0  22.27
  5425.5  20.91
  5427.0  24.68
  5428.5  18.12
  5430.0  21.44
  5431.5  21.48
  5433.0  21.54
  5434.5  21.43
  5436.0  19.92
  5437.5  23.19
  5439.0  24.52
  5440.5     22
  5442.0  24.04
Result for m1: 0.3 AA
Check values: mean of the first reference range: 23.4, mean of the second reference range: 21.6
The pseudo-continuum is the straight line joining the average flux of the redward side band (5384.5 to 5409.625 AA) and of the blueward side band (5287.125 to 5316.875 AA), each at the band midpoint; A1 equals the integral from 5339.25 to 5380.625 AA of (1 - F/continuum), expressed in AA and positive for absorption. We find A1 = -2.60 AA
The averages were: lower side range 22.4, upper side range 21.7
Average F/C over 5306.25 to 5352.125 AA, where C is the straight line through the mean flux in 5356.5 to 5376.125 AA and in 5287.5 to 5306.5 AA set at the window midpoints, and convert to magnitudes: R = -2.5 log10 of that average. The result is 0.01 mag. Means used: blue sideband 22.4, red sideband 22.9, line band 22.4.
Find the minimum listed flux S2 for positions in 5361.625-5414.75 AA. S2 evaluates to 19.09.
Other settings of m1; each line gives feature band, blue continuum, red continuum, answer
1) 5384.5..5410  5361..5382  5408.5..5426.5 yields 0.6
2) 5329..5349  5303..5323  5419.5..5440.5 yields -0.4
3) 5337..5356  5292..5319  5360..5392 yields -0.4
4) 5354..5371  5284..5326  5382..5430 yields -1.0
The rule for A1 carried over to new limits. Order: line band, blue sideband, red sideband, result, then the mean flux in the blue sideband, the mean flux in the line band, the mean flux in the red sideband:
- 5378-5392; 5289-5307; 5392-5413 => -0.5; 22.4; 22.5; 21.6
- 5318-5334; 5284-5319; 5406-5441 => -0.4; 22.2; 22.6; 21.6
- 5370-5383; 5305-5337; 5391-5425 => -0.7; 22.4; 23.1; 21.7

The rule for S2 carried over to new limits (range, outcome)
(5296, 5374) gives 18.53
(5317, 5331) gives 19.44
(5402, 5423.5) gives 19.92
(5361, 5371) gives 21.33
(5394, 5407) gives 20.28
